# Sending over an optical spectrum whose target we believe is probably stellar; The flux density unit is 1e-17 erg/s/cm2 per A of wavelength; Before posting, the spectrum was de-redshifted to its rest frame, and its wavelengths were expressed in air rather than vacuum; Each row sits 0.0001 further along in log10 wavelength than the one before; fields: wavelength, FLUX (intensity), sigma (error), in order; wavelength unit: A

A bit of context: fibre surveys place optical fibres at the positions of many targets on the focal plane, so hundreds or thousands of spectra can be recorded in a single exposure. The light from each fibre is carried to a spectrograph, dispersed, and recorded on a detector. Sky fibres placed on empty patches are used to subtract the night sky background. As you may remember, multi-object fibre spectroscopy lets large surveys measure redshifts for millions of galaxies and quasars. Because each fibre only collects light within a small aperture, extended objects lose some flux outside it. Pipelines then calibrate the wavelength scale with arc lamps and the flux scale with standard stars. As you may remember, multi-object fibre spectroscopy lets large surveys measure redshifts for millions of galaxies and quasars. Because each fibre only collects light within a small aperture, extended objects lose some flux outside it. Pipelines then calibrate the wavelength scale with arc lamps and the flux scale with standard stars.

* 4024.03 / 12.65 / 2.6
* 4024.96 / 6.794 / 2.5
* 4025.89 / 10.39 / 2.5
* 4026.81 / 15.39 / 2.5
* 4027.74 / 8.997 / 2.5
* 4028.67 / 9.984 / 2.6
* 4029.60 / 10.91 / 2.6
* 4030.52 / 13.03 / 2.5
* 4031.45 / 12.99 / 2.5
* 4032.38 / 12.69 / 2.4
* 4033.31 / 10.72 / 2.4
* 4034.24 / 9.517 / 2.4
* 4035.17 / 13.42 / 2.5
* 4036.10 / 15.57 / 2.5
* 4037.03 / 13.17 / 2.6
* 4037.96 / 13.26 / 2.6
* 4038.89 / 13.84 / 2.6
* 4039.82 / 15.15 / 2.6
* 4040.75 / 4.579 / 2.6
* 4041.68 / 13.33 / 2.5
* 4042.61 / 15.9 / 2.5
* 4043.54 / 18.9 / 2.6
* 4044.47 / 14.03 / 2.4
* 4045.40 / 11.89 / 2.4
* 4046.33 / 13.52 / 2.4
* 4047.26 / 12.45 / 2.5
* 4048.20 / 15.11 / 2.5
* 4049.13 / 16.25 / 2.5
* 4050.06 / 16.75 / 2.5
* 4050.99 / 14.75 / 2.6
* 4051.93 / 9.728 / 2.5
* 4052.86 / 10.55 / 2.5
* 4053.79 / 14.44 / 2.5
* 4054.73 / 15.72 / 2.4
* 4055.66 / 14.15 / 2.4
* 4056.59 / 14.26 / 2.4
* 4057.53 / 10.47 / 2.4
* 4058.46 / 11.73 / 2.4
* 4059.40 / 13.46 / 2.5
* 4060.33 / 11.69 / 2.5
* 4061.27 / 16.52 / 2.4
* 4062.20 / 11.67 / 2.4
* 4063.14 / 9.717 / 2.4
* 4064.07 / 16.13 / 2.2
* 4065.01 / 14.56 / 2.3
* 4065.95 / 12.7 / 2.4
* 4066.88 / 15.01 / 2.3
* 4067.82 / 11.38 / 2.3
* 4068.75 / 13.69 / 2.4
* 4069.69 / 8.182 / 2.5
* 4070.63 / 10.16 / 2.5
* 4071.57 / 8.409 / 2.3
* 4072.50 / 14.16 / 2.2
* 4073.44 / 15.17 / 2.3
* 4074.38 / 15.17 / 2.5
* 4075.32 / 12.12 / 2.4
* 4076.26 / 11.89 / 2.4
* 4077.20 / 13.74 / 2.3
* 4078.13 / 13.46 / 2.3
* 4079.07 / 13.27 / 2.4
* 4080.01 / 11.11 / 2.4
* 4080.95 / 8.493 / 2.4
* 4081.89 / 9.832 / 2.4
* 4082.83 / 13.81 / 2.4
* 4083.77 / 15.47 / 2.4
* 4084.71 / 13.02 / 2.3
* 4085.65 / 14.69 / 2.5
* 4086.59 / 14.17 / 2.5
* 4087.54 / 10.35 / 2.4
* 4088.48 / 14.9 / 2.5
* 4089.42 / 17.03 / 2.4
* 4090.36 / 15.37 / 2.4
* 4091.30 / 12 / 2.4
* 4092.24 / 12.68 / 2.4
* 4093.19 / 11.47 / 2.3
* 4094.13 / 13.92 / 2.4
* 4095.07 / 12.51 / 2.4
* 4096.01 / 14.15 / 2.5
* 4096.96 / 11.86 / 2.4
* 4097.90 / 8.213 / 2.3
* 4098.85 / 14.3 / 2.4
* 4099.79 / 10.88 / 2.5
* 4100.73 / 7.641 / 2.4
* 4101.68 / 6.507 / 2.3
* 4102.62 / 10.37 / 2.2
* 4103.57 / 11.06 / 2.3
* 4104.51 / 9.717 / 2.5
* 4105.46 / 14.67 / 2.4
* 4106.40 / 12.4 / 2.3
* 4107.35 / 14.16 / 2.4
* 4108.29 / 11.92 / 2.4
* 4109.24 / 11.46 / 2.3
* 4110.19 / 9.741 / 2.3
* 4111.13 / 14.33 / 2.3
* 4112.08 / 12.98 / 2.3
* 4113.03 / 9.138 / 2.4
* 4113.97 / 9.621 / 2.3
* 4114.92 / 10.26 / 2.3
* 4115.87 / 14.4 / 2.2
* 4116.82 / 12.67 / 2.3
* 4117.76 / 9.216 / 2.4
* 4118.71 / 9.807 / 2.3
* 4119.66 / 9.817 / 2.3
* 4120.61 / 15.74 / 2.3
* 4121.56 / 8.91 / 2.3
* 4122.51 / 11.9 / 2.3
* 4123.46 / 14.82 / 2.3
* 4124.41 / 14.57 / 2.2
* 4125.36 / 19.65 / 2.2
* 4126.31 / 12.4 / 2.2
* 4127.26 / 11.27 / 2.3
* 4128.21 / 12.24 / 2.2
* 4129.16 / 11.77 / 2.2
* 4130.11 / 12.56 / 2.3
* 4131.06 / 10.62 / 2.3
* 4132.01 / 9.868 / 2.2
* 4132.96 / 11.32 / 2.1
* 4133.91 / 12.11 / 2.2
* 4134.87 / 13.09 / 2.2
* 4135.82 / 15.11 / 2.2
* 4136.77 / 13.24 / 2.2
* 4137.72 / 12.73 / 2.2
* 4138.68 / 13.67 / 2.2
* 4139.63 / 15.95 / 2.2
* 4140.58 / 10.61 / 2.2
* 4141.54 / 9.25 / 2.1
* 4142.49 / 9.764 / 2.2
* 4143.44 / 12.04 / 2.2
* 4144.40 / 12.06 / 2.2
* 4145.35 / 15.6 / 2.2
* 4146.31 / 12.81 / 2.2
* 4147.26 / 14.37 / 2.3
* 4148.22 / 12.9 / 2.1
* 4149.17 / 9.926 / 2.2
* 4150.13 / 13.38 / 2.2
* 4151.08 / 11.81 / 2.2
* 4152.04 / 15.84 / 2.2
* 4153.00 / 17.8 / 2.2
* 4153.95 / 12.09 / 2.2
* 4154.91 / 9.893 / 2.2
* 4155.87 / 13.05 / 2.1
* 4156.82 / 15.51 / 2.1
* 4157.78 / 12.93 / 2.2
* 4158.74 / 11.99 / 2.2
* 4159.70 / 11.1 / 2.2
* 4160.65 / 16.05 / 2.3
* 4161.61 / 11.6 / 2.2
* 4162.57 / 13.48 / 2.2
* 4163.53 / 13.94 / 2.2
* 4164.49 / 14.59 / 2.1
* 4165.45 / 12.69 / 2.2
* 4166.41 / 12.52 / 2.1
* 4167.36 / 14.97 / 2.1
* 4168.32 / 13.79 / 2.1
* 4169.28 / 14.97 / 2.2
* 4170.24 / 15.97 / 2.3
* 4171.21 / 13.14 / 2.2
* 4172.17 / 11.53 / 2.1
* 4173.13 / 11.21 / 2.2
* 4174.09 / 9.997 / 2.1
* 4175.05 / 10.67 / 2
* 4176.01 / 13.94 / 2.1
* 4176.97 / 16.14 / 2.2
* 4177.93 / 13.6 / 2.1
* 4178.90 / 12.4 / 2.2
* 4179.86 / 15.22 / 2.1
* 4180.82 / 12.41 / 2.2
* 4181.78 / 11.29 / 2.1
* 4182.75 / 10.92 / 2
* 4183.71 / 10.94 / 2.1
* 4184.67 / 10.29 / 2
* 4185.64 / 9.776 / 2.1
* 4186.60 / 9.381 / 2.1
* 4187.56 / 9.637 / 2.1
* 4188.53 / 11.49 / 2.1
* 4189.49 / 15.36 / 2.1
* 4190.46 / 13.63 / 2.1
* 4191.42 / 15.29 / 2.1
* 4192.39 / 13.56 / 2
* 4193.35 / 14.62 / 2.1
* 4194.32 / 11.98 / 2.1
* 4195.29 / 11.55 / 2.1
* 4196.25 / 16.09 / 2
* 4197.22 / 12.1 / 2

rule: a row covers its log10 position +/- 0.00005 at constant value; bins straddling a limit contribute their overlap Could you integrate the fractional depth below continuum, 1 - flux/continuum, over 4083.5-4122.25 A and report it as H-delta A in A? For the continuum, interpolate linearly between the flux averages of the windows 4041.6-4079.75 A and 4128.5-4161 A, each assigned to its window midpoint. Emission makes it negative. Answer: 3.0 A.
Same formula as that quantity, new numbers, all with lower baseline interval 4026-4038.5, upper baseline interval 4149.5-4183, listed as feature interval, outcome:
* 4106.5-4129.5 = 1.2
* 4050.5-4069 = -1.0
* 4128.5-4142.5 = 0.9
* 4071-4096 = -0.8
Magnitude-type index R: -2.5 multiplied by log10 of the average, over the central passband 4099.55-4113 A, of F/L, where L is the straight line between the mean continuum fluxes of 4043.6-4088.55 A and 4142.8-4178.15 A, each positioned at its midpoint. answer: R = 0.170 mag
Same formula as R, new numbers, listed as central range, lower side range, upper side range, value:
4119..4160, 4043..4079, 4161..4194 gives 0.02 mag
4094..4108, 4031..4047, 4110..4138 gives 0.09 mag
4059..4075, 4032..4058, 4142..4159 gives 0.04 mag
